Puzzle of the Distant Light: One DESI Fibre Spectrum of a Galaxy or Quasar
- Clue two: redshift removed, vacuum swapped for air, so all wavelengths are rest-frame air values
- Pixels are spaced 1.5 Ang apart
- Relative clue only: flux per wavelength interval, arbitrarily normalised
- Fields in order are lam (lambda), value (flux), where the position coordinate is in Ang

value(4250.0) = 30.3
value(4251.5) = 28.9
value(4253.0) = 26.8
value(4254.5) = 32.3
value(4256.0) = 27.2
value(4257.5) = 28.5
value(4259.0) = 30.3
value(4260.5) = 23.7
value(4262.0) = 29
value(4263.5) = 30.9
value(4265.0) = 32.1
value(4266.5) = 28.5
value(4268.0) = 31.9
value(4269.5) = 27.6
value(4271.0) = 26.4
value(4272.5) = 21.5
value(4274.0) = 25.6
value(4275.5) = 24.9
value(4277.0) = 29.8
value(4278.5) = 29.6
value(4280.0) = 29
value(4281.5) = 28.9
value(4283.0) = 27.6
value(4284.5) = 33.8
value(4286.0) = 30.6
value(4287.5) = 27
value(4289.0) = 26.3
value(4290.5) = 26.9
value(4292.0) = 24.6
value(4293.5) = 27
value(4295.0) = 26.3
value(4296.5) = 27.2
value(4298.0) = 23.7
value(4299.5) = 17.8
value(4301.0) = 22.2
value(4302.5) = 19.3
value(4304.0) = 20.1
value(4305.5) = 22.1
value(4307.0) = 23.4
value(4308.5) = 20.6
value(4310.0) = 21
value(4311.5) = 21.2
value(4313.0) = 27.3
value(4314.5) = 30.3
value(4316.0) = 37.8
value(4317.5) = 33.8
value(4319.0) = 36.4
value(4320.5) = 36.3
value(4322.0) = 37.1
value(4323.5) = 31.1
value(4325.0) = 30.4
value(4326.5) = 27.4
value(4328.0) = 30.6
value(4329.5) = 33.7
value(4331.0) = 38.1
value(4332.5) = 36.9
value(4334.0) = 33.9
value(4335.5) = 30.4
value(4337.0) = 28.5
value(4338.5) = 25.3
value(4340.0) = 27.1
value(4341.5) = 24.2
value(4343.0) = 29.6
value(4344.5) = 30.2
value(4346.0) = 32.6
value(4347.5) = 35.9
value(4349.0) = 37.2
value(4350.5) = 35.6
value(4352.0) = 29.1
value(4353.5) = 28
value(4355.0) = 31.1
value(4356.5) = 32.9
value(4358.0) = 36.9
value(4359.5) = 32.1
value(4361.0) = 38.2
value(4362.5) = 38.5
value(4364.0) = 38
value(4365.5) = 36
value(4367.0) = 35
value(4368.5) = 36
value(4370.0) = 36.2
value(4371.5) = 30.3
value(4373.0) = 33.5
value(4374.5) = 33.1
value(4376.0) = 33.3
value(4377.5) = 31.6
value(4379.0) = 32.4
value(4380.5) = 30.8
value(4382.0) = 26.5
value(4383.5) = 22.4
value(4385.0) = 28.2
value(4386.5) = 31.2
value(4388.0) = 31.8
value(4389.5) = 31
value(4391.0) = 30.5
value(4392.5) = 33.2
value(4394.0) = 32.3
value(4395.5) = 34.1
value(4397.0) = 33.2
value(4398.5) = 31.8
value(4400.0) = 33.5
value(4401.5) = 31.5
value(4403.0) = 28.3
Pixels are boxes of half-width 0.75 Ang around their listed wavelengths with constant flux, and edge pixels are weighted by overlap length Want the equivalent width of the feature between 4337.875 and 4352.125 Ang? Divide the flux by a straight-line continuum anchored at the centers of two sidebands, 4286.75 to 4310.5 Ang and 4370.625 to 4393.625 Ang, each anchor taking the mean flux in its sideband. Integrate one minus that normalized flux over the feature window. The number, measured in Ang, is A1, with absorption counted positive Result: -1.69 Ang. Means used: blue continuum 23.5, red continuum 30.7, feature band 30.8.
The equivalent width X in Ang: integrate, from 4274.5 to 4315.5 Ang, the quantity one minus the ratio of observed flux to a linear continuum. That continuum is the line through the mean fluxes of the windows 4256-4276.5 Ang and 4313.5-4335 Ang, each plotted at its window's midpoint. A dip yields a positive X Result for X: 6.7 Ang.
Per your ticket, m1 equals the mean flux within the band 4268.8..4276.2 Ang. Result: 25.2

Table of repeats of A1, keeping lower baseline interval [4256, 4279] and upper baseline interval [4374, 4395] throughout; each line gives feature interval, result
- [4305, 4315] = 1.9 Ang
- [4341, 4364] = -2.4 Ang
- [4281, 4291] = -0.1 Ang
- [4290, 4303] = 2.1 Ang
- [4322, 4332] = -1.1 Ang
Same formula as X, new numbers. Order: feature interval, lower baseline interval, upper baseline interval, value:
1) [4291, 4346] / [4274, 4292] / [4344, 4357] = 4.33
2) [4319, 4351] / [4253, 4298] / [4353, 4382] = -0.38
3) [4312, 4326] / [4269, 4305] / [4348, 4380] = -1.79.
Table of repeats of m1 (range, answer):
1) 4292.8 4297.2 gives 26.8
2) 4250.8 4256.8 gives 28.8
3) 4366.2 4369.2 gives 35.5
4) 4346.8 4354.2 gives 33.2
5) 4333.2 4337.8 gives 30.9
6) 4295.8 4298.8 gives 25.3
